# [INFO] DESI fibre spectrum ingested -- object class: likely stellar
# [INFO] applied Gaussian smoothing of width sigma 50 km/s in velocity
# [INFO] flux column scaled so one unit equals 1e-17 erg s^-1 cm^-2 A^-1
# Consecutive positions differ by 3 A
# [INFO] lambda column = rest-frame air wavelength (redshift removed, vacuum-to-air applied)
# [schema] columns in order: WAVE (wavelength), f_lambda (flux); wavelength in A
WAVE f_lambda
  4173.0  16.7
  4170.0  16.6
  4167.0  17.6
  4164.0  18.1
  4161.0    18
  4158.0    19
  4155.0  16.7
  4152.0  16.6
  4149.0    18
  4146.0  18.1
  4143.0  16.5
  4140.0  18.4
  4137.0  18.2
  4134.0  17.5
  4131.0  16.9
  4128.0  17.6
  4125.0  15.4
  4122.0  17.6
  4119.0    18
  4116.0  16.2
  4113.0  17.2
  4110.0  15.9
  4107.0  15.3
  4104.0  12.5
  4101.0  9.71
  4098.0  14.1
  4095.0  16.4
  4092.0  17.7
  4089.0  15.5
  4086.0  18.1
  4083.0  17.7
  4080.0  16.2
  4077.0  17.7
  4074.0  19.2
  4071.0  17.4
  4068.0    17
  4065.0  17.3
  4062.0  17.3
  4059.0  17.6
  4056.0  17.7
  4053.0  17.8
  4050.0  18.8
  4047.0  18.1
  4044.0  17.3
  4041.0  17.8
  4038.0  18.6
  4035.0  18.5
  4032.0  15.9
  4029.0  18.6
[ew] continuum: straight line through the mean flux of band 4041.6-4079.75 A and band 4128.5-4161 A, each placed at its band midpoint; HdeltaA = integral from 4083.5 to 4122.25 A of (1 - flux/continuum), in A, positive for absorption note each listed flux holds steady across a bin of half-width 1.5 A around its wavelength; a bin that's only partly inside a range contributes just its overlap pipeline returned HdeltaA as 4.31 A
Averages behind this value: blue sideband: 17.7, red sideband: 17.6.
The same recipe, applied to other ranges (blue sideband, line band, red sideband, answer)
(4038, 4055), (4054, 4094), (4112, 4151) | 0.87 A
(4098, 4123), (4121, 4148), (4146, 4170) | -1.52 A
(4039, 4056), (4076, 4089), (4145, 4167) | 0.51 A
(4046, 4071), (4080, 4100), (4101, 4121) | -0.05 A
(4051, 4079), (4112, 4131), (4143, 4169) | 0.73 A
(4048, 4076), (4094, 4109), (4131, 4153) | 3.48 A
